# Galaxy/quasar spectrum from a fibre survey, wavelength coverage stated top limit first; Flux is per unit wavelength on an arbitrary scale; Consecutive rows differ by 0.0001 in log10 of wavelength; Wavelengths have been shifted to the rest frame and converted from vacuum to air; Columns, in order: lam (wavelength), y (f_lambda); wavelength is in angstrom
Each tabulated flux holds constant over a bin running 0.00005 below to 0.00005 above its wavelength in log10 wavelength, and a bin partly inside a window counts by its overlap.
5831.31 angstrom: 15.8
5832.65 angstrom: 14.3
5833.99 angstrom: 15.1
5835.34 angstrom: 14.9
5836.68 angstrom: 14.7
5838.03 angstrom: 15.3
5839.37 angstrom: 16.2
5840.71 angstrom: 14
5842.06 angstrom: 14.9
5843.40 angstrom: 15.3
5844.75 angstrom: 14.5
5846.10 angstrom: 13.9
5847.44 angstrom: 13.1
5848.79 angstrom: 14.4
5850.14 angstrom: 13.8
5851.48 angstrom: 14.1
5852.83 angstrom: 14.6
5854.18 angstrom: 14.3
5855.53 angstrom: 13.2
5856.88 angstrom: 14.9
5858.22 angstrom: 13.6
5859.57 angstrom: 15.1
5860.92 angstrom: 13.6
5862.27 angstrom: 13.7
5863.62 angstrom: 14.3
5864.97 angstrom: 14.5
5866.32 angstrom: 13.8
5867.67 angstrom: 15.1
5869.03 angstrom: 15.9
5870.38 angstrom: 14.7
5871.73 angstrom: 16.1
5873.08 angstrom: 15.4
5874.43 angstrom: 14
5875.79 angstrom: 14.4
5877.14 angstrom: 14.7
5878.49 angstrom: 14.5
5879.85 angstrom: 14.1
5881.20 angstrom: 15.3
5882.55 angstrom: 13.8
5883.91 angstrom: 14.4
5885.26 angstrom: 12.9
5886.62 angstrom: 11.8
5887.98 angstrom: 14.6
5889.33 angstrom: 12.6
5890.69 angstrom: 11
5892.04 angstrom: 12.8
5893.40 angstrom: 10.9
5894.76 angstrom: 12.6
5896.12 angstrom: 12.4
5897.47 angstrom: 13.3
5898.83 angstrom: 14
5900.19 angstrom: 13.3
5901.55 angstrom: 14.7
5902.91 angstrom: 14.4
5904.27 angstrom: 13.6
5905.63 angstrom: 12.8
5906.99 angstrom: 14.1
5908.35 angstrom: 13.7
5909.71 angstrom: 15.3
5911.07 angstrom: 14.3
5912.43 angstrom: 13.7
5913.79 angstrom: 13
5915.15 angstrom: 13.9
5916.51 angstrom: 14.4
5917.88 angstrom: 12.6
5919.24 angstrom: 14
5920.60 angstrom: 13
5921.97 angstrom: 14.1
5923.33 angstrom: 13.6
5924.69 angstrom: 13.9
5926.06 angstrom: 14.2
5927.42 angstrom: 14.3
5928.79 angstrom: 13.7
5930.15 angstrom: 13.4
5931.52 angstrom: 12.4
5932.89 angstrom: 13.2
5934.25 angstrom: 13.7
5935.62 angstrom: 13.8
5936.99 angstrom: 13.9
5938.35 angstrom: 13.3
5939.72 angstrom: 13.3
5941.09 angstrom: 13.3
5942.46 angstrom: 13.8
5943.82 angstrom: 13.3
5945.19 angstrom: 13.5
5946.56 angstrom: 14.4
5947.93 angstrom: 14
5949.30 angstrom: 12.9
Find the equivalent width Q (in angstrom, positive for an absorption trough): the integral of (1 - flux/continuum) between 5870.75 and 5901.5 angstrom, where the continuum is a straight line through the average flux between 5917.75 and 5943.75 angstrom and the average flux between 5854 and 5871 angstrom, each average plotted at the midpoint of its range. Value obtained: 1.0 angstrom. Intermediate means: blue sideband 14.4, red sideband 13.6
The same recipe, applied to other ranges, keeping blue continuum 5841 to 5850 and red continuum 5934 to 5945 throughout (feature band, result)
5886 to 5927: 1.1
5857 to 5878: -0.7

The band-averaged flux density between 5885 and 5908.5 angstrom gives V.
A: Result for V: 13.1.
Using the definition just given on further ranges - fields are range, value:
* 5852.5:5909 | 13.9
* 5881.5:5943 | 13.5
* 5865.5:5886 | 14.6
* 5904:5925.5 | 13.8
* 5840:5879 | 14.4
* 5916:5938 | 13.6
